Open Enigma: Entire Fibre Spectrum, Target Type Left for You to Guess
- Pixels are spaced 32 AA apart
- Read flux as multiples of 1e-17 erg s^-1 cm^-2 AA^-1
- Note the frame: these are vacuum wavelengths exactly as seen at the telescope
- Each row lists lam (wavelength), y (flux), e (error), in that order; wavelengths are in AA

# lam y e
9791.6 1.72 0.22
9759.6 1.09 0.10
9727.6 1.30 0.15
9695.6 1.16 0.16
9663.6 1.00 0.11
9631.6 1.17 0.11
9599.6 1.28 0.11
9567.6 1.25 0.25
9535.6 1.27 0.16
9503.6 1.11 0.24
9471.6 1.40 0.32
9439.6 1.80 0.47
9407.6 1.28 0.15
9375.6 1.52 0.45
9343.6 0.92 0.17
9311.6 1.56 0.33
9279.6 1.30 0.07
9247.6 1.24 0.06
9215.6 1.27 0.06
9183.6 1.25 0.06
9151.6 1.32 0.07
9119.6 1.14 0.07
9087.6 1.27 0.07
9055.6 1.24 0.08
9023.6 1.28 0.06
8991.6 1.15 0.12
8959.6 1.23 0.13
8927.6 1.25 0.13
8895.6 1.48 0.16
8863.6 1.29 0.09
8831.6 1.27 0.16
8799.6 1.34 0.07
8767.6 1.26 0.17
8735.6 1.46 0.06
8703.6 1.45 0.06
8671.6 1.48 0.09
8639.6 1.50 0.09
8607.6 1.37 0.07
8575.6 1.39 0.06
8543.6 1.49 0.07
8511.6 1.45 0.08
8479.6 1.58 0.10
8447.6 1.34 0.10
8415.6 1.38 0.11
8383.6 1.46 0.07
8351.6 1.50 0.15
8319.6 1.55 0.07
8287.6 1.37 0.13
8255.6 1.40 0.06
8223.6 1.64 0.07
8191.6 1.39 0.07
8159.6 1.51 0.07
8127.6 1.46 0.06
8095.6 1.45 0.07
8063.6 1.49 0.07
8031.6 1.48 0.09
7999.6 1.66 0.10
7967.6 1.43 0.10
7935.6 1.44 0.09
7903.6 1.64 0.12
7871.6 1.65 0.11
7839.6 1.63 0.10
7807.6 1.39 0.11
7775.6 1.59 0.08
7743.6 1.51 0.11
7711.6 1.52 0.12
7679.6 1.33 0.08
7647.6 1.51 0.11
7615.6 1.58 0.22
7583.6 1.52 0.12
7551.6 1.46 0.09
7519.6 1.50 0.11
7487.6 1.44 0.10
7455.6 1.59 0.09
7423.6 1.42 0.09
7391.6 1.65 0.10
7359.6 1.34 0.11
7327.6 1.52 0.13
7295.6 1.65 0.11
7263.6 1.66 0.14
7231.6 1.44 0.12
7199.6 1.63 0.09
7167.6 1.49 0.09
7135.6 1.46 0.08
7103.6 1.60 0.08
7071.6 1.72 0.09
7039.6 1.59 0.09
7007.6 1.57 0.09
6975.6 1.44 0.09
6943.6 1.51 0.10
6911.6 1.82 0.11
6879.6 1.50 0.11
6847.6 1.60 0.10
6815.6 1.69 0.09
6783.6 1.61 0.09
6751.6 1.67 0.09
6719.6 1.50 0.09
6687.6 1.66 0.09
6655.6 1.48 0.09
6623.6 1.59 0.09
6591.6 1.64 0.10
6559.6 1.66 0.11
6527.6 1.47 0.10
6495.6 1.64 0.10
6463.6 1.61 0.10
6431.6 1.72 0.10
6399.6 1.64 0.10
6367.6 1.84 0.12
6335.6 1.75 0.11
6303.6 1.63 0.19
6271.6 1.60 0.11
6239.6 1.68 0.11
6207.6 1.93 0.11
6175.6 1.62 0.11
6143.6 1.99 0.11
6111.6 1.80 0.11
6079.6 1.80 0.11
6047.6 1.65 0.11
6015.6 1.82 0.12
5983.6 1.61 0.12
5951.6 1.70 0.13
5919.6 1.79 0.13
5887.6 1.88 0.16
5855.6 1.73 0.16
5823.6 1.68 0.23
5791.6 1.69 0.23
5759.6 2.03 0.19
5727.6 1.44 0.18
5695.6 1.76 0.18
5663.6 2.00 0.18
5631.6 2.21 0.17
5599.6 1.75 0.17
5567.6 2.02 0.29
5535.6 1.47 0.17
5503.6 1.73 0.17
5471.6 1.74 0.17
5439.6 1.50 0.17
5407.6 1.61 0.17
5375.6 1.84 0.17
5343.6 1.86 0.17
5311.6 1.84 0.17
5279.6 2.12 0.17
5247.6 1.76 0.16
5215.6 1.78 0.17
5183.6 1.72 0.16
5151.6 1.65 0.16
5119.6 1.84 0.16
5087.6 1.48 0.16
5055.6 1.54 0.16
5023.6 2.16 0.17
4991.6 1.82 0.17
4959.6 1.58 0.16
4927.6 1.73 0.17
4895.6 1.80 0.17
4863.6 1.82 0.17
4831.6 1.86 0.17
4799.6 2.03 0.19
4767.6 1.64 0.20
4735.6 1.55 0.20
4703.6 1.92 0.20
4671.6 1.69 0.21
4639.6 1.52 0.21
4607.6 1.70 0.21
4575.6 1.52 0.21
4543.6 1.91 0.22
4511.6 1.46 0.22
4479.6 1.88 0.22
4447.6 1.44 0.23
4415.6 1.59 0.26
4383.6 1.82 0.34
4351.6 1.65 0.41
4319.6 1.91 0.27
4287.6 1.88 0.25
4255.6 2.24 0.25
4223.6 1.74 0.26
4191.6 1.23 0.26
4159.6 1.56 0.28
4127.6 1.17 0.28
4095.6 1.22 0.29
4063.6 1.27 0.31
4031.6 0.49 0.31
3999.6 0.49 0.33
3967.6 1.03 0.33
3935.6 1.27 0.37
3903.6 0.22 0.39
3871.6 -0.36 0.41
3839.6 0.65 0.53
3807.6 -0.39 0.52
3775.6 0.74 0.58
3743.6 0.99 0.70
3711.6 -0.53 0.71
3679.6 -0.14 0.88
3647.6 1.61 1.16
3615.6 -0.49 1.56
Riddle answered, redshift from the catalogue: 0.052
